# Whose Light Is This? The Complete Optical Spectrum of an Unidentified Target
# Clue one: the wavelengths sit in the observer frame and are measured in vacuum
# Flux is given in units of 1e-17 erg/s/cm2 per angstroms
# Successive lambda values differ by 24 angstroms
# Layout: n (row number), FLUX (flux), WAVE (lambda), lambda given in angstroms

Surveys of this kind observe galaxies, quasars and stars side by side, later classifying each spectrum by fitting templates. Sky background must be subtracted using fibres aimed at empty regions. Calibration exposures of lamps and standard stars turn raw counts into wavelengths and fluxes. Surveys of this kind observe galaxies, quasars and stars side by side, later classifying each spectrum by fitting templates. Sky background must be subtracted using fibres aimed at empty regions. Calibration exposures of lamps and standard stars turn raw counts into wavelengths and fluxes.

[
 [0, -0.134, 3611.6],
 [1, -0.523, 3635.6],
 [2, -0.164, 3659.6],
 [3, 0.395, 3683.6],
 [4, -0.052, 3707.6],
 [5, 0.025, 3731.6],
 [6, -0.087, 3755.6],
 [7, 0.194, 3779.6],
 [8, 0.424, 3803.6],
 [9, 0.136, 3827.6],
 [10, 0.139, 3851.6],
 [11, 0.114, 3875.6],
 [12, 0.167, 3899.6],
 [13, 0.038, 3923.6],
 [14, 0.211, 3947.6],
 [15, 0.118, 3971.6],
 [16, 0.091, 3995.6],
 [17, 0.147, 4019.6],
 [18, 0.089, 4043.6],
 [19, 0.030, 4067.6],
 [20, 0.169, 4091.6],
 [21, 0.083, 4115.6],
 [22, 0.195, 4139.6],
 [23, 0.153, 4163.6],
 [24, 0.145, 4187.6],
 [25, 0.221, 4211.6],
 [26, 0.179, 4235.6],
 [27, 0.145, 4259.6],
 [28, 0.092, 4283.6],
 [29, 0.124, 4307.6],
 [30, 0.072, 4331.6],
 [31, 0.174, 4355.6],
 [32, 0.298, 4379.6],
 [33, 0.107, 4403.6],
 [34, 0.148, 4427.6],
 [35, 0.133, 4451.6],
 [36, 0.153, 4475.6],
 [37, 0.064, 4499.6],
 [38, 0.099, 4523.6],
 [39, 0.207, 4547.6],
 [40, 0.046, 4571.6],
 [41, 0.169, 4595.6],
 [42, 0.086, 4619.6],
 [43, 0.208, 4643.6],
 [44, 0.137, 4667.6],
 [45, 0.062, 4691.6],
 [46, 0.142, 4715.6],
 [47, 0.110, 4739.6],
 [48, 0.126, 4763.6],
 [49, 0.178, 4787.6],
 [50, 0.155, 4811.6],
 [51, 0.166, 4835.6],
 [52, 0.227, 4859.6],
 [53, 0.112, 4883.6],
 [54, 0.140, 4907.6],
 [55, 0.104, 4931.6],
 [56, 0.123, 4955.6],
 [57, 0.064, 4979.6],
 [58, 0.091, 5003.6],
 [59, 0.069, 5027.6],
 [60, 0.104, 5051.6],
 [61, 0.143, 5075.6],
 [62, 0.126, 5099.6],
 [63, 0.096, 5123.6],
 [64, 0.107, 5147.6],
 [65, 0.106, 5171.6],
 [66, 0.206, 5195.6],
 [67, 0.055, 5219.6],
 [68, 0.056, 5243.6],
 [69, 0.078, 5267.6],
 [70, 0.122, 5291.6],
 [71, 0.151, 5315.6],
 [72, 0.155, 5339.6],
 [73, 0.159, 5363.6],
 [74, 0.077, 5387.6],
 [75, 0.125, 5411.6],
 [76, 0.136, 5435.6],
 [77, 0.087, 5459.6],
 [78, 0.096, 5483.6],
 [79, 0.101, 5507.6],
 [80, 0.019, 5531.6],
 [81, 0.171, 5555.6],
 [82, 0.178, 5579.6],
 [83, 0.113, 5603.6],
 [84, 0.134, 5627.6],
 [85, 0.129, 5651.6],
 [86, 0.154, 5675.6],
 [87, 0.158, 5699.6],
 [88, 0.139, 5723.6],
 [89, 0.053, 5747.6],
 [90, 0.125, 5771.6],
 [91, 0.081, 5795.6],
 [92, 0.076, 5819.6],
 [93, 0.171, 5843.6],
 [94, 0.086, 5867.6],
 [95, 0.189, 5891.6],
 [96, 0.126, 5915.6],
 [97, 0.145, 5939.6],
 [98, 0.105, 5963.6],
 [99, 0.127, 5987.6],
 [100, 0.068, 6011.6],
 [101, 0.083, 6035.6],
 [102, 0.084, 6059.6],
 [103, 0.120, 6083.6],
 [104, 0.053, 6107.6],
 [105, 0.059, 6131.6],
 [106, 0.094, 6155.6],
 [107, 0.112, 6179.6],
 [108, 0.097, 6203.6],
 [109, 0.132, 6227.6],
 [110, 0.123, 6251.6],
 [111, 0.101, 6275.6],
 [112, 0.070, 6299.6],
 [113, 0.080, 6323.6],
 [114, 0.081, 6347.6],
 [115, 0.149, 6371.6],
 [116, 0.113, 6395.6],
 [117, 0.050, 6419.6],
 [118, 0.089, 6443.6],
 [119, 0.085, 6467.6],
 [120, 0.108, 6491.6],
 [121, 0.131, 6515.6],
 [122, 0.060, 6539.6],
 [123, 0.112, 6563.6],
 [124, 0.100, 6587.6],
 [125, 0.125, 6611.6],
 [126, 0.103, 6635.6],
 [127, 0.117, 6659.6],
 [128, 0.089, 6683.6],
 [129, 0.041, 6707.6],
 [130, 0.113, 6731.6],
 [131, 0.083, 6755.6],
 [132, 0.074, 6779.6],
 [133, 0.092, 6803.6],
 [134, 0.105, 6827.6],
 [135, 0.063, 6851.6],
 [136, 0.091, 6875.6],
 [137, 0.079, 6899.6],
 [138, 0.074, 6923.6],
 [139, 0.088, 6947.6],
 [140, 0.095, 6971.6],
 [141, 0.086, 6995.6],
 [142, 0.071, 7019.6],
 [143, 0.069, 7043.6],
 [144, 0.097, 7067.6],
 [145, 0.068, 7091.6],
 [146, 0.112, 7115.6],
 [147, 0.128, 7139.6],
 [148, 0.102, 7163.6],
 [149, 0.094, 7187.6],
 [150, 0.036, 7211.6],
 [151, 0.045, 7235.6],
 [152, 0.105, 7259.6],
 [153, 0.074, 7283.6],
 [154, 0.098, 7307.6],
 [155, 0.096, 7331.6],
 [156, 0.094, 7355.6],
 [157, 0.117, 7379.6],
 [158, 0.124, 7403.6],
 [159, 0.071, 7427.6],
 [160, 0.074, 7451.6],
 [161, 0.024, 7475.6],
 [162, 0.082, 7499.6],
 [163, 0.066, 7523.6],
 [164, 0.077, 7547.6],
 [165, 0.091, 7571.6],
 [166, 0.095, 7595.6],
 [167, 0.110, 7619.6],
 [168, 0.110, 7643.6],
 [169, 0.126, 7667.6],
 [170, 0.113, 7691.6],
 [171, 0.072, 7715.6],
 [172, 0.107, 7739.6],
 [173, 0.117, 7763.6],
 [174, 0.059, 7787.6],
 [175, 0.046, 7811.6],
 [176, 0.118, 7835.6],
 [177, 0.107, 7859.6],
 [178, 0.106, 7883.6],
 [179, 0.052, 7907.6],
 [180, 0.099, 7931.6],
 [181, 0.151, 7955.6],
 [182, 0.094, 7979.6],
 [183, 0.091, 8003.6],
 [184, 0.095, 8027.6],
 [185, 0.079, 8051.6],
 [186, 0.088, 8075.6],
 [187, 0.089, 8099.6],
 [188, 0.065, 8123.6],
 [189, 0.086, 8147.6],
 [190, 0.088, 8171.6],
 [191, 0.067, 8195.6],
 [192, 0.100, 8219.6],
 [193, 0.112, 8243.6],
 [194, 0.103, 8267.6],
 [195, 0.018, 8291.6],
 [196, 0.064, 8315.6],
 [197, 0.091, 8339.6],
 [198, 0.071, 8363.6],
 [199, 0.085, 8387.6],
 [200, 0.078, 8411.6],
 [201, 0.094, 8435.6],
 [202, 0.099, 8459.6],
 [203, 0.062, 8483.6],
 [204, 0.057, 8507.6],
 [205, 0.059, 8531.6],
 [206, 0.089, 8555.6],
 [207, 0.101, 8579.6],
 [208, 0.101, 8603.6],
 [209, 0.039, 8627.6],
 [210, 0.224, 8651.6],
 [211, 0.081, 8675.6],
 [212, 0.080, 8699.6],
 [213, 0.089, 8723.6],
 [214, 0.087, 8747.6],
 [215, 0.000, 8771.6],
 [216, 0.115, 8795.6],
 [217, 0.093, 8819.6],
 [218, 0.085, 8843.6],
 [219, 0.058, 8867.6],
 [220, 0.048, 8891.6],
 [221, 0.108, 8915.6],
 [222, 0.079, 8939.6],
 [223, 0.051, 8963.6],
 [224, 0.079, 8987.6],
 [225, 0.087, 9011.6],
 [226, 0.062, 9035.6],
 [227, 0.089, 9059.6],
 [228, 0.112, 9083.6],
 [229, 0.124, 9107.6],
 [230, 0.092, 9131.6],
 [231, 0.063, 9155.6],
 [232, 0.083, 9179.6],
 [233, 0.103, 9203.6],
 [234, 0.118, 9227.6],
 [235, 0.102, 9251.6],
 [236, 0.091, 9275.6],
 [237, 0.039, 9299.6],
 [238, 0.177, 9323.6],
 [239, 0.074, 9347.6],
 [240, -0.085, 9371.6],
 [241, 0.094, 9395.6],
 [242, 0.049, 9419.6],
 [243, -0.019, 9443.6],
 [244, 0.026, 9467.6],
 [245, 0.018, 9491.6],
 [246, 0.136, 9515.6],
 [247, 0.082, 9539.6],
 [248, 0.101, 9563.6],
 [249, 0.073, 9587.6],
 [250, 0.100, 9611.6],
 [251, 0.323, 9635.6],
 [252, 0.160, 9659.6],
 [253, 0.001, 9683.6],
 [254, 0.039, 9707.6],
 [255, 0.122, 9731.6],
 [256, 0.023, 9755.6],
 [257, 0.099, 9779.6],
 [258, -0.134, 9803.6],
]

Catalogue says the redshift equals 1.583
